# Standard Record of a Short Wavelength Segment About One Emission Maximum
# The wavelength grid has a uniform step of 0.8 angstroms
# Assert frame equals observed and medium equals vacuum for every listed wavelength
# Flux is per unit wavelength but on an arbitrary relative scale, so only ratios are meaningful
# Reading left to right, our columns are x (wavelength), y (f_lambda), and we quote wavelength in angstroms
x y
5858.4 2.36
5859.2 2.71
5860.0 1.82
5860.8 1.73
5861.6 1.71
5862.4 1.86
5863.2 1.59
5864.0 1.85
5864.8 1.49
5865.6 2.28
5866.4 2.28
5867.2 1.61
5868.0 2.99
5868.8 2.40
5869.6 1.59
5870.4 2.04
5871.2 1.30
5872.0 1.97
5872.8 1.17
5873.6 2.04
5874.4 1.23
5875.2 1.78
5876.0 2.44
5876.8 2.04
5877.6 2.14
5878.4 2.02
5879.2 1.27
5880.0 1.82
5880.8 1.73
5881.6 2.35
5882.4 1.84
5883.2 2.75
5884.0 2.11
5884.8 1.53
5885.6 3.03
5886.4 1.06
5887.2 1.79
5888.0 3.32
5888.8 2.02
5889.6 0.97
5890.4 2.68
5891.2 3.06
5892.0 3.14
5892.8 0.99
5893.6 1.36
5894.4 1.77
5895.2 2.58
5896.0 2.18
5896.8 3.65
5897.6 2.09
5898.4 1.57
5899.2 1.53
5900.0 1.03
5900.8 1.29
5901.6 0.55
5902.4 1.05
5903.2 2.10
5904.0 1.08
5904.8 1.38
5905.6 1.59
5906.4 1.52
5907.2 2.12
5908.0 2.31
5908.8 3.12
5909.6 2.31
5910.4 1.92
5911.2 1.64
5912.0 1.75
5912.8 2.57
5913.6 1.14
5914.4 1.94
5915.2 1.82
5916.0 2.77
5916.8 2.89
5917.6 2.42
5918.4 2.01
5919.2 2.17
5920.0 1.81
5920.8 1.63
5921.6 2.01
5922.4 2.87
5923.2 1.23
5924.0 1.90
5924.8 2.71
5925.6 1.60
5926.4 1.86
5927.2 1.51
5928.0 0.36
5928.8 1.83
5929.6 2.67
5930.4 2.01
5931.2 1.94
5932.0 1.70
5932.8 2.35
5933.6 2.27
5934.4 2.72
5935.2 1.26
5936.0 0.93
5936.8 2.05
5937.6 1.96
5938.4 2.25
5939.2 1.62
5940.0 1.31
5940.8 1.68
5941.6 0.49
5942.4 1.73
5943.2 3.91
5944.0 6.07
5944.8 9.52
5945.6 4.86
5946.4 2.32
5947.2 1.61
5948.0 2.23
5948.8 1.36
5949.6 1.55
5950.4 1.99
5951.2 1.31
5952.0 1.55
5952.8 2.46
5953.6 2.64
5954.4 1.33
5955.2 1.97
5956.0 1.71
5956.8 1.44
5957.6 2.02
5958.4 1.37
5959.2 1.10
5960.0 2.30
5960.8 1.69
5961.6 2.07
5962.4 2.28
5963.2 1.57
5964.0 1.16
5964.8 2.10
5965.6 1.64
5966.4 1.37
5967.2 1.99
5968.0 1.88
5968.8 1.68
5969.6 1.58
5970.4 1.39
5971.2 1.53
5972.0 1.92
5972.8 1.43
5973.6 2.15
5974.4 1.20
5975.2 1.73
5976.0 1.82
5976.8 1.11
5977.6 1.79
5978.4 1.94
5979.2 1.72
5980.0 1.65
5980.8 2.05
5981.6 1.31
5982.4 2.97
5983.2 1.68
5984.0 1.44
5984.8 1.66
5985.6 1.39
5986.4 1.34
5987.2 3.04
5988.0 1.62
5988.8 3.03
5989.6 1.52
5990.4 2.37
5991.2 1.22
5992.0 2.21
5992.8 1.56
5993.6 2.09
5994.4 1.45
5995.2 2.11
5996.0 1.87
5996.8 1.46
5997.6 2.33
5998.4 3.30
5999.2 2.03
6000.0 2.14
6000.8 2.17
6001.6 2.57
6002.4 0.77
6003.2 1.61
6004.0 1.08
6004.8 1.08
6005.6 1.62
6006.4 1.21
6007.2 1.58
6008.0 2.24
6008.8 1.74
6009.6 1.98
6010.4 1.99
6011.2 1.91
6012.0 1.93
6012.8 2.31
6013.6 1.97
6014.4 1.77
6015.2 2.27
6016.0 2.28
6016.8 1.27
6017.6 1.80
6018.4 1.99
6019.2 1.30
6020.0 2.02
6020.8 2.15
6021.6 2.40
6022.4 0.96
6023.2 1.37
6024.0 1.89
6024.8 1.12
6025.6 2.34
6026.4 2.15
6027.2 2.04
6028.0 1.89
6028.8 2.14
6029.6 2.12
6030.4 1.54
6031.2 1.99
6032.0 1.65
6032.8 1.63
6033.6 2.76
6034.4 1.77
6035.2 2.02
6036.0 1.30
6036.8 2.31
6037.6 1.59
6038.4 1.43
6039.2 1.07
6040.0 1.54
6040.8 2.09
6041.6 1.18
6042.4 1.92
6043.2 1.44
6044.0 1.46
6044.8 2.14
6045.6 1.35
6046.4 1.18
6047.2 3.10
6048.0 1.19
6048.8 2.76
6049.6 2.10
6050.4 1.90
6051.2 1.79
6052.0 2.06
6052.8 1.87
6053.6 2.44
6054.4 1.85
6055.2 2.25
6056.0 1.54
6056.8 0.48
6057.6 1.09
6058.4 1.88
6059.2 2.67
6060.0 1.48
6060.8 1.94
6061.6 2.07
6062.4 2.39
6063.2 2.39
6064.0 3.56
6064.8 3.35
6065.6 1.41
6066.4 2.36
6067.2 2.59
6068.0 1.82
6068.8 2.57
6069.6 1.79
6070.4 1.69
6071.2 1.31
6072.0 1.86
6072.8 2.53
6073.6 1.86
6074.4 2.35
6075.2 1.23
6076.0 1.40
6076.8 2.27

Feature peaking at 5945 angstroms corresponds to Hbeta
